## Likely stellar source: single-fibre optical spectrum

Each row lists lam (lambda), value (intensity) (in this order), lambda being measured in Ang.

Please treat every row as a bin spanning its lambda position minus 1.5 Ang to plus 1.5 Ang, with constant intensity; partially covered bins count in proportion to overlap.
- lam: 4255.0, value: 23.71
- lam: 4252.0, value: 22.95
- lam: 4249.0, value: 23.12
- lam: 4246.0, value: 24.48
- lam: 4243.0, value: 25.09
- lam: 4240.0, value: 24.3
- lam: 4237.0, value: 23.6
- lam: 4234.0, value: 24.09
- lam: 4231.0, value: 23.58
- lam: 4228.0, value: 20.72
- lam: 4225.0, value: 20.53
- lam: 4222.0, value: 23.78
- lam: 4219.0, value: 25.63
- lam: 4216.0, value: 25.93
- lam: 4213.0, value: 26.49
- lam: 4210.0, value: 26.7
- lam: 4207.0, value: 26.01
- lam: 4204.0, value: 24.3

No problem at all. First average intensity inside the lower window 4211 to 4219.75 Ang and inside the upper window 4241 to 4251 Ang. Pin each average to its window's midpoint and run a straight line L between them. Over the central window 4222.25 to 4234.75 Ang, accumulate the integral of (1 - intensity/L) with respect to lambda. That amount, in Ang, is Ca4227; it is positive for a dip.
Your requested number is 1.5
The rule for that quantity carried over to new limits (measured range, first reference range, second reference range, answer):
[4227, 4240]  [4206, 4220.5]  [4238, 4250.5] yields 0.9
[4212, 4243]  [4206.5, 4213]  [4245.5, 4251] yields 1.5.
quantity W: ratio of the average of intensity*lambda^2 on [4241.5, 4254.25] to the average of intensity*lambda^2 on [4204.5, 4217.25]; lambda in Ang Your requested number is 0.9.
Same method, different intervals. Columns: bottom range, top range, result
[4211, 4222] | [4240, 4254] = 0.94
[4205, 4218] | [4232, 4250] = 0.93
